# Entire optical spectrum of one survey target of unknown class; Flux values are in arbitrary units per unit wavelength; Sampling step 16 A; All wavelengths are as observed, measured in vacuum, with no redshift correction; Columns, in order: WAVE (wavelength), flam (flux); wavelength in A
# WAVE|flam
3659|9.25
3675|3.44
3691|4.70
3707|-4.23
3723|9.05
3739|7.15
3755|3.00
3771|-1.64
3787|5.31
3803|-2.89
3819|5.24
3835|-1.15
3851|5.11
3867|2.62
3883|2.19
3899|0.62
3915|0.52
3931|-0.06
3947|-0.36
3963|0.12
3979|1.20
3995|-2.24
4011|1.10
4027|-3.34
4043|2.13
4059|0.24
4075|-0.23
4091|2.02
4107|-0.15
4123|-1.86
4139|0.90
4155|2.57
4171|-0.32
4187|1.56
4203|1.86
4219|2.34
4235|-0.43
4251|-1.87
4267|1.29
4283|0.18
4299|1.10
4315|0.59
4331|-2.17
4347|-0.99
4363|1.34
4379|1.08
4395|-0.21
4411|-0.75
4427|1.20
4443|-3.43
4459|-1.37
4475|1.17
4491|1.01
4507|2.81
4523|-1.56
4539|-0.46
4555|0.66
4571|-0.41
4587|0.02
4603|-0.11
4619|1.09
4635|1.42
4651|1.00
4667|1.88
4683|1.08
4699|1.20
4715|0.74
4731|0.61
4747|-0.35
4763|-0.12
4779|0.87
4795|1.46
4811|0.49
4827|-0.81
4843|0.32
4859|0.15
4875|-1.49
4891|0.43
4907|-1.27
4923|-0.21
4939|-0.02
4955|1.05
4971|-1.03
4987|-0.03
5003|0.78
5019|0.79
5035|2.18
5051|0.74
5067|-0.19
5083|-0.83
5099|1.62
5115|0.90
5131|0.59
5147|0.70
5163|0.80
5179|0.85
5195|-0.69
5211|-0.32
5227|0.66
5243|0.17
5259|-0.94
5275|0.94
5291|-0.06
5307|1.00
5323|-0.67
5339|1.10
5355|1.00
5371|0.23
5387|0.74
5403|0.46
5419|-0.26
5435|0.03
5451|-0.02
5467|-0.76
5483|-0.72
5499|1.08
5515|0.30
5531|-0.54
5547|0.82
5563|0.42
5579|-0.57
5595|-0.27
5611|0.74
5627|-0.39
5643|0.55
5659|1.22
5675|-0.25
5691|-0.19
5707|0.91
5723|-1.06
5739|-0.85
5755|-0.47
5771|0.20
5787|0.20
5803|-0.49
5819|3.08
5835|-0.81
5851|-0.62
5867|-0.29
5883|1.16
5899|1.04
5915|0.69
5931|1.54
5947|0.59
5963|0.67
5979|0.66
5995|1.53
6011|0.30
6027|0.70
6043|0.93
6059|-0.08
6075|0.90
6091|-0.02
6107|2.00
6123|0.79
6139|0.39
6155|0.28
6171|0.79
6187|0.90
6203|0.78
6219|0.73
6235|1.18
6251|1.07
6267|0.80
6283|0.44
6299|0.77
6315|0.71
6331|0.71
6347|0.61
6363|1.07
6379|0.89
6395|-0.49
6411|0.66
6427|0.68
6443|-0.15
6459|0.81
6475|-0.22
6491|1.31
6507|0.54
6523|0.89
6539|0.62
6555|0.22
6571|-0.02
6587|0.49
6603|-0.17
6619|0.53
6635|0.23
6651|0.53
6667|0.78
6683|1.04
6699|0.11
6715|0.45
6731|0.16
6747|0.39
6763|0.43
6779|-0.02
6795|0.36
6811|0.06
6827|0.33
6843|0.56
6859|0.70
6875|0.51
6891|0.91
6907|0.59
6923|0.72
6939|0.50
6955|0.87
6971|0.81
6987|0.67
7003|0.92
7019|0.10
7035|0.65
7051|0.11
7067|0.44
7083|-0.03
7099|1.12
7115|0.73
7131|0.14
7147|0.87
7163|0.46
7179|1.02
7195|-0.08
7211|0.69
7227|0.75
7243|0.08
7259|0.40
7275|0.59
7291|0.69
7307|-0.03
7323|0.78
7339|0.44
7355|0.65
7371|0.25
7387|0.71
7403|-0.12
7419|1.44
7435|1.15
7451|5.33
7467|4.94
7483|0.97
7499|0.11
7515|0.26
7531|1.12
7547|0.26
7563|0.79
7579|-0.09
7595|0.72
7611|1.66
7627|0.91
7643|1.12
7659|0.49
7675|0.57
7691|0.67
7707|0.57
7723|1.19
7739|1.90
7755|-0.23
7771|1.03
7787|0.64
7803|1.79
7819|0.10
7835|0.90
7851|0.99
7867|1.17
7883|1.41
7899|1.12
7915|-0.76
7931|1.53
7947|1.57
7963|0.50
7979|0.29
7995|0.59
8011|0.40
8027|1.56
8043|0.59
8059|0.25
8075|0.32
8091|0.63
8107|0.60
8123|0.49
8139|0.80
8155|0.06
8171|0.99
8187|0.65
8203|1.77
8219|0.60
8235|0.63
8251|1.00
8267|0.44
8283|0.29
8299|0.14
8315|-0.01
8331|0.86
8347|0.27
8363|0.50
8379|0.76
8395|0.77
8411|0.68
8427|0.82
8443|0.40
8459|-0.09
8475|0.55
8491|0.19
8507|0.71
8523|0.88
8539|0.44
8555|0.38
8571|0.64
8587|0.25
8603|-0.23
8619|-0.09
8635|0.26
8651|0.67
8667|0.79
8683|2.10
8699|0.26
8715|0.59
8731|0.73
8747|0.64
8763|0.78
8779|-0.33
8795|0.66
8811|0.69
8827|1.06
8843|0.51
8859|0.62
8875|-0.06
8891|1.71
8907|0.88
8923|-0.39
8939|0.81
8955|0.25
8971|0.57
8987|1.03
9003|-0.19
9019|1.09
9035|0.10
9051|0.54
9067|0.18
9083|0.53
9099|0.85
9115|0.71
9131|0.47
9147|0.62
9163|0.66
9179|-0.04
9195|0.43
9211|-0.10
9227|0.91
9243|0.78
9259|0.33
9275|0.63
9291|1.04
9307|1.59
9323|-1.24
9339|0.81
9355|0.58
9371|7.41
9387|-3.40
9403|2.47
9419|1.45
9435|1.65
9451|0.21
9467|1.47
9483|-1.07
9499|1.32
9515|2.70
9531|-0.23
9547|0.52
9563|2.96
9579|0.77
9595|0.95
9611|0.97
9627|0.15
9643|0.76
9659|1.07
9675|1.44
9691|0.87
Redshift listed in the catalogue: 1.000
